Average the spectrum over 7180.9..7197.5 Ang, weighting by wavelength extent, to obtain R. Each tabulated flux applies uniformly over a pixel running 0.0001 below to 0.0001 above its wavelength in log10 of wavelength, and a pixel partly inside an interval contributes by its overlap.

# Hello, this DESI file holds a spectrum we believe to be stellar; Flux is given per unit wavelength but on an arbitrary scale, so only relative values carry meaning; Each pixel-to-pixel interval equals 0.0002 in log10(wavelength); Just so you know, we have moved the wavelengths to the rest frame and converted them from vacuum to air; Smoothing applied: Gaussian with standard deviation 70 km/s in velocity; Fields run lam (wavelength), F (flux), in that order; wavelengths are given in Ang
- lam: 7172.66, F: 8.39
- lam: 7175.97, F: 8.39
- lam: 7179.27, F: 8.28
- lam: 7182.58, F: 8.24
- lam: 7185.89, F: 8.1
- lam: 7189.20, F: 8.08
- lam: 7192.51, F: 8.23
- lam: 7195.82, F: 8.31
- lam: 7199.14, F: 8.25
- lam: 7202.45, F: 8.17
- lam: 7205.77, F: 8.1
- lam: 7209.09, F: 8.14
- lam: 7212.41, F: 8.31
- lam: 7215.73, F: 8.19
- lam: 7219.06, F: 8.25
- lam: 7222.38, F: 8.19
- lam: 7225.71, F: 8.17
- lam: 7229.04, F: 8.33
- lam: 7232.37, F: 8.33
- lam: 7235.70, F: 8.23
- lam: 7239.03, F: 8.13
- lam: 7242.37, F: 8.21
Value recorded 8.19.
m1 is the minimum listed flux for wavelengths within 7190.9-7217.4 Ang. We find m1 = 8.1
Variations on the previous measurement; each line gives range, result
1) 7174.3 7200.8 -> 8.08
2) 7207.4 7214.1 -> 8.14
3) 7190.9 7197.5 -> 8.23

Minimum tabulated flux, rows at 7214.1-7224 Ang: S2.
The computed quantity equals 8.19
